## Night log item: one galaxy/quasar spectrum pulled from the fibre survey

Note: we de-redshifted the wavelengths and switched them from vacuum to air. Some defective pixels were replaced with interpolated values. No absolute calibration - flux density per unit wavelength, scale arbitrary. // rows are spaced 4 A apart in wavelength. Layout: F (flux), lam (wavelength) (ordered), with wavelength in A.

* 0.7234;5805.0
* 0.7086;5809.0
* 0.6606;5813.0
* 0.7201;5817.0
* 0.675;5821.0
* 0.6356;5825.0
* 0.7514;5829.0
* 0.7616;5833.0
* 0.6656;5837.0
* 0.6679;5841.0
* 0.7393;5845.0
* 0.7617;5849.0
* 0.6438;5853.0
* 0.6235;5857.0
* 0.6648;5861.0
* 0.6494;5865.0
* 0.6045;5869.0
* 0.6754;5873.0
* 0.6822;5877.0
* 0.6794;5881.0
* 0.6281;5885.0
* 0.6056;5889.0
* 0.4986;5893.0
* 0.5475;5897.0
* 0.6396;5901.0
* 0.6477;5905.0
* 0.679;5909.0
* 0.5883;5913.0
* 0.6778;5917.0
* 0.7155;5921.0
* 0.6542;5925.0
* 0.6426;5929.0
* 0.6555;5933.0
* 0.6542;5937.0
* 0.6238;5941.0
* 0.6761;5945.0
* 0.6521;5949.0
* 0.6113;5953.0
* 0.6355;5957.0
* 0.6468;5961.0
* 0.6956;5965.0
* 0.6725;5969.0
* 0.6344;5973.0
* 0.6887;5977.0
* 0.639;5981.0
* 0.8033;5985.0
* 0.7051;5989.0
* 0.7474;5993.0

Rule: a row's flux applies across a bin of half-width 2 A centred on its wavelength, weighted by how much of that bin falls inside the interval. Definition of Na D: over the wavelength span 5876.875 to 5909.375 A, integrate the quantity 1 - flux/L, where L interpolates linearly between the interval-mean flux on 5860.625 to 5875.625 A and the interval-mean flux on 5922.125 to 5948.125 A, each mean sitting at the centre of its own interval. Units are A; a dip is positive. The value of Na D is 1.7 A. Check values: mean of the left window 0.648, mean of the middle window 0.617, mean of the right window 0.653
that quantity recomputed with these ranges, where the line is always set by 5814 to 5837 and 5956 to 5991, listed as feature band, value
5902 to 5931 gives 1.36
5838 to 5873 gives 1.45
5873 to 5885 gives 0.41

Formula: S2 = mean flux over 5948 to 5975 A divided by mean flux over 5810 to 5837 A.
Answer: 0.9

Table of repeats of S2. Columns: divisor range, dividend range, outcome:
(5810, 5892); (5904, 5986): 0.98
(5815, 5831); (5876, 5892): 0.92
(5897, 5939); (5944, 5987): 1.03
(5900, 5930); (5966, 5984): 1.02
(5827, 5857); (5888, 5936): 0.89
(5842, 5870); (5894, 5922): 0.94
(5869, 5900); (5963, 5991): 1.12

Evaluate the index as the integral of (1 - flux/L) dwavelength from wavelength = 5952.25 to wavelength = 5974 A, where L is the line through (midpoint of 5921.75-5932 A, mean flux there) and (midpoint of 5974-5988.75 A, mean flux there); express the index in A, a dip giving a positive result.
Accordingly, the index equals 1.15 A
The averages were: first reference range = 0.657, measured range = 0.652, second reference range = 0.705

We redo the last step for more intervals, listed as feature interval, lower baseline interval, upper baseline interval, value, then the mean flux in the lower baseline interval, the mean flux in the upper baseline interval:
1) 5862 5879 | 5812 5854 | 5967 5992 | 1.1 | 0.701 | 0.693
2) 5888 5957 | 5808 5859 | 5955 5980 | 3.9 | 0.693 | 0.661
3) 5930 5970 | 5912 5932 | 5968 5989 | 1.4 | 0.659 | 0.69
